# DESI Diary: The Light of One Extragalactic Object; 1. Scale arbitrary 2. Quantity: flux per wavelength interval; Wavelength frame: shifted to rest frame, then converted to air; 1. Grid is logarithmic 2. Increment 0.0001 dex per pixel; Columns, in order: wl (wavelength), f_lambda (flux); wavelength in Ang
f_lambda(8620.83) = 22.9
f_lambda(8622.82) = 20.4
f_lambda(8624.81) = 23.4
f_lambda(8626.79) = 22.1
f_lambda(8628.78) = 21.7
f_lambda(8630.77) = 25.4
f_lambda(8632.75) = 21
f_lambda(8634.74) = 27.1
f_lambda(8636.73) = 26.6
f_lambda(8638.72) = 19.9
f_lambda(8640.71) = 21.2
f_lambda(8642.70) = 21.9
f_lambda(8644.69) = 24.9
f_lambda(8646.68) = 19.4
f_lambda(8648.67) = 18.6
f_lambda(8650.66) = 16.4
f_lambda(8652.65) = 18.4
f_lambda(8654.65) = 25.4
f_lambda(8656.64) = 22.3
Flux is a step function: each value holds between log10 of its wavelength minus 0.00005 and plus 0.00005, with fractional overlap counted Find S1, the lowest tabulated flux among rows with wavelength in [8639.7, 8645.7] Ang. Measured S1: 21.2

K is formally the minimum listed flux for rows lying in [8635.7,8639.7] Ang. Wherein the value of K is 19.9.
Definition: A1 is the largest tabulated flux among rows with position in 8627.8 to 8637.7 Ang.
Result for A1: 27.1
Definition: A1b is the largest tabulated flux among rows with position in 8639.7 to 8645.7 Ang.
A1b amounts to 24.9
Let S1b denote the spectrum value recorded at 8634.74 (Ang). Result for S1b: 27.1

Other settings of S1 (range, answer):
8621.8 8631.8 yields 20.4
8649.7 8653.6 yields 16.4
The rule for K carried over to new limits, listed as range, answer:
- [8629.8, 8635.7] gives 21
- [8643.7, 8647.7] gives 19.4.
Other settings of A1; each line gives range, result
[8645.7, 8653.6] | 19.4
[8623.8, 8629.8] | 23.4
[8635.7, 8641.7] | 26.6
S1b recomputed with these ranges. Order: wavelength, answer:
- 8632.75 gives 21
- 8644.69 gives 24.9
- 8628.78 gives 21.7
